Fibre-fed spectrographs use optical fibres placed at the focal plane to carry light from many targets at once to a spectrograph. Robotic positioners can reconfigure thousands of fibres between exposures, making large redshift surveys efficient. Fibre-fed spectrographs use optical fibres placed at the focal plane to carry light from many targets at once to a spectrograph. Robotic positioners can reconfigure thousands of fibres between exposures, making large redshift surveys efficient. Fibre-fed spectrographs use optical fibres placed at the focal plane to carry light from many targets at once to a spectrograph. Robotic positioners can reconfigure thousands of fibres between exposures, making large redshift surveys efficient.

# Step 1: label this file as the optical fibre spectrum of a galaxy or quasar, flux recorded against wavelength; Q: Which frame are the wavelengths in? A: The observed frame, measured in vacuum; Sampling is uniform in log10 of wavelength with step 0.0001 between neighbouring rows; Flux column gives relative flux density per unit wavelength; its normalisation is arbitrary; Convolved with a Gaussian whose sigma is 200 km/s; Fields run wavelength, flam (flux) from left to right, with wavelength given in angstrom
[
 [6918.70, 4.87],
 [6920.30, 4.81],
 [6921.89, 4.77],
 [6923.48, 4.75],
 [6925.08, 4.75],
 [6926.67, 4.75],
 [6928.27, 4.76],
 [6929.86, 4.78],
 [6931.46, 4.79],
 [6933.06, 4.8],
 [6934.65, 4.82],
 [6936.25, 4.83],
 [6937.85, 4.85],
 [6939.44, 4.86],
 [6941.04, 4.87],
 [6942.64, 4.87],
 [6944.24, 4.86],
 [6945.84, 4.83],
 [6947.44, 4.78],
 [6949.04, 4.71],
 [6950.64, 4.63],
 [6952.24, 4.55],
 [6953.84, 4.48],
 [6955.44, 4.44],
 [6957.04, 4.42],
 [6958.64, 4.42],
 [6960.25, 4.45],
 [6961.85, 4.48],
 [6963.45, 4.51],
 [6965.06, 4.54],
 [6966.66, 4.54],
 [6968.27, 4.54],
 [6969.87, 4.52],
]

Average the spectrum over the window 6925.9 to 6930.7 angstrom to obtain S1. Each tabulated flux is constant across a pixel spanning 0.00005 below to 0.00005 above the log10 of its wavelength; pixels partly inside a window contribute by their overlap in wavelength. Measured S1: 4.76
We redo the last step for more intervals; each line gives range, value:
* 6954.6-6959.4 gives 4.43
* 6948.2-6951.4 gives 4.67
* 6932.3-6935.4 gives 4.82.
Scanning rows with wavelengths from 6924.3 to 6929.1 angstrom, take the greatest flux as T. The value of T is 4.76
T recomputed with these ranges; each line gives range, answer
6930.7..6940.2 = 4.86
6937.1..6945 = 4.87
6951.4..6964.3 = 4.55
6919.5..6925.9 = 4.81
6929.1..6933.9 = 4.8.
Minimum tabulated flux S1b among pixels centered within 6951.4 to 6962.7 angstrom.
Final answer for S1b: 4.42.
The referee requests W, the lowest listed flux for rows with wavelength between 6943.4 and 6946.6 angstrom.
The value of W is 4.83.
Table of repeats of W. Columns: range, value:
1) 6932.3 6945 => 4.8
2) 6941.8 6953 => 4.55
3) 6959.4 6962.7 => 4.45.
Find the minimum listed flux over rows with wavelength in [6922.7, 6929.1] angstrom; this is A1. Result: 4.75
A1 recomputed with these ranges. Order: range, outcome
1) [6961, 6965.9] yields 4.48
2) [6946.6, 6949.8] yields 4.71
